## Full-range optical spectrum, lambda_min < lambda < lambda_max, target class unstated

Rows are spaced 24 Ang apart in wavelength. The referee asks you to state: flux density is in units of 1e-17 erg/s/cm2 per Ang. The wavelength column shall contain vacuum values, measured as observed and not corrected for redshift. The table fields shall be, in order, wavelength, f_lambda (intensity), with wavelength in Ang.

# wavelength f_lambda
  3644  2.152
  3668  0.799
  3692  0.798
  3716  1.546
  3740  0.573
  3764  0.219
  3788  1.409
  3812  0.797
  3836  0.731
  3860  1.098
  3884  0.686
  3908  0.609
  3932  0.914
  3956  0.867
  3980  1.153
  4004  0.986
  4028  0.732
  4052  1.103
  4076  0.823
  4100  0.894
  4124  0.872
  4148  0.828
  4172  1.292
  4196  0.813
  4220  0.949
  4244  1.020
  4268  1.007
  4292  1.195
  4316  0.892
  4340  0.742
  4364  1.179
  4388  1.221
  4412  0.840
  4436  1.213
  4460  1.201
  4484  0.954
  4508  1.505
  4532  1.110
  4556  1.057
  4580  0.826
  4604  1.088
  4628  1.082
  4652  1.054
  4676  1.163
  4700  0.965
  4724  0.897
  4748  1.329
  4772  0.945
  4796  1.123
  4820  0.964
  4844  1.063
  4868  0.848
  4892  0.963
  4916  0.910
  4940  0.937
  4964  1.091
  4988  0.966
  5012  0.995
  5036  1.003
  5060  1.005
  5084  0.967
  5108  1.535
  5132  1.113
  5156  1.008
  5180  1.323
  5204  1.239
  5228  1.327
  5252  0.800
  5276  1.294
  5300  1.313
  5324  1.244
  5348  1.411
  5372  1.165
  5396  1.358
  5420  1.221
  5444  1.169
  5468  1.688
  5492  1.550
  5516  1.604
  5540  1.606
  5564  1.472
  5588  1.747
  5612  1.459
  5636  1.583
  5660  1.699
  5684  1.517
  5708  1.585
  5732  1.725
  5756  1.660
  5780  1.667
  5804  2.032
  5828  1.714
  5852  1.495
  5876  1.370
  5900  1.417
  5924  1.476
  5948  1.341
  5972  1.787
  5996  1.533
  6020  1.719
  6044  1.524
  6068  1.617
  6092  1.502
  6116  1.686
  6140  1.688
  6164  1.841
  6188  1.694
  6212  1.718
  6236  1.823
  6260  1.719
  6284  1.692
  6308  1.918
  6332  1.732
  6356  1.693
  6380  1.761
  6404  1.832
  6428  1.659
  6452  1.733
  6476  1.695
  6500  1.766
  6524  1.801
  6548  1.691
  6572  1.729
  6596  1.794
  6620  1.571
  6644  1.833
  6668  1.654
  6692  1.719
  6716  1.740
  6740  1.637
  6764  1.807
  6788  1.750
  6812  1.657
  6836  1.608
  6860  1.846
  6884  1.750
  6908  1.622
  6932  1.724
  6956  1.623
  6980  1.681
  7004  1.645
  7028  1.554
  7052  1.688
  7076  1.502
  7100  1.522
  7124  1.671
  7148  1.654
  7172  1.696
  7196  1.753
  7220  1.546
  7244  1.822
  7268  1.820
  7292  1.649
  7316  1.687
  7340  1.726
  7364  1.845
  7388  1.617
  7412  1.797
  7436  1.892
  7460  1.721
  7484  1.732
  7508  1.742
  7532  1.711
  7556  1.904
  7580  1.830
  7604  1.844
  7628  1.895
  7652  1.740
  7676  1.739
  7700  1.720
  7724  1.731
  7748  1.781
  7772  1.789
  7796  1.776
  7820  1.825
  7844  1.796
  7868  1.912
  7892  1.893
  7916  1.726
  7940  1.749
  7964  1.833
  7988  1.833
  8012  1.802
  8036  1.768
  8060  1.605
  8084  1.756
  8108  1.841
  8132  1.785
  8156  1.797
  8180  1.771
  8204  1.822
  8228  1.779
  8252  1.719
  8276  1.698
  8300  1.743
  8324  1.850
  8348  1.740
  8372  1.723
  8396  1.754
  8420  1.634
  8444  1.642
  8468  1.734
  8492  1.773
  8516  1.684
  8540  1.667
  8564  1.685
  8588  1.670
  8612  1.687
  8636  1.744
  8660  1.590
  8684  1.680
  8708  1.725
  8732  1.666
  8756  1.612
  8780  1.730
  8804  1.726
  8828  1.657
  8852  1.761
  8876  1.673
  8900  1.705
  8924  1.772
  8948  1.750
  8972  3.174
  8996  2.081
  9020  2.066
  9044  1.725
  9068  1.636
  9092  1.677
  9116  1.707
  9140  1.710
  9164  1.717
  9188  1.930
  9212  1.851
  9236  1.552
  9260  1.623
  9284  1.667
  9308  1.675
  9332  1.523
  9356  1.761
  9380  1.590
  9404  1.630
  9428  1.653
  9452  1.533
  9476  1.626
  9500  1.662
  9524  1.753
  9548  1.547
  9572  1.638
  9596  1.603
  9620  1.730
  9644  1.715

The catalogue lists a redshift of 0.368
